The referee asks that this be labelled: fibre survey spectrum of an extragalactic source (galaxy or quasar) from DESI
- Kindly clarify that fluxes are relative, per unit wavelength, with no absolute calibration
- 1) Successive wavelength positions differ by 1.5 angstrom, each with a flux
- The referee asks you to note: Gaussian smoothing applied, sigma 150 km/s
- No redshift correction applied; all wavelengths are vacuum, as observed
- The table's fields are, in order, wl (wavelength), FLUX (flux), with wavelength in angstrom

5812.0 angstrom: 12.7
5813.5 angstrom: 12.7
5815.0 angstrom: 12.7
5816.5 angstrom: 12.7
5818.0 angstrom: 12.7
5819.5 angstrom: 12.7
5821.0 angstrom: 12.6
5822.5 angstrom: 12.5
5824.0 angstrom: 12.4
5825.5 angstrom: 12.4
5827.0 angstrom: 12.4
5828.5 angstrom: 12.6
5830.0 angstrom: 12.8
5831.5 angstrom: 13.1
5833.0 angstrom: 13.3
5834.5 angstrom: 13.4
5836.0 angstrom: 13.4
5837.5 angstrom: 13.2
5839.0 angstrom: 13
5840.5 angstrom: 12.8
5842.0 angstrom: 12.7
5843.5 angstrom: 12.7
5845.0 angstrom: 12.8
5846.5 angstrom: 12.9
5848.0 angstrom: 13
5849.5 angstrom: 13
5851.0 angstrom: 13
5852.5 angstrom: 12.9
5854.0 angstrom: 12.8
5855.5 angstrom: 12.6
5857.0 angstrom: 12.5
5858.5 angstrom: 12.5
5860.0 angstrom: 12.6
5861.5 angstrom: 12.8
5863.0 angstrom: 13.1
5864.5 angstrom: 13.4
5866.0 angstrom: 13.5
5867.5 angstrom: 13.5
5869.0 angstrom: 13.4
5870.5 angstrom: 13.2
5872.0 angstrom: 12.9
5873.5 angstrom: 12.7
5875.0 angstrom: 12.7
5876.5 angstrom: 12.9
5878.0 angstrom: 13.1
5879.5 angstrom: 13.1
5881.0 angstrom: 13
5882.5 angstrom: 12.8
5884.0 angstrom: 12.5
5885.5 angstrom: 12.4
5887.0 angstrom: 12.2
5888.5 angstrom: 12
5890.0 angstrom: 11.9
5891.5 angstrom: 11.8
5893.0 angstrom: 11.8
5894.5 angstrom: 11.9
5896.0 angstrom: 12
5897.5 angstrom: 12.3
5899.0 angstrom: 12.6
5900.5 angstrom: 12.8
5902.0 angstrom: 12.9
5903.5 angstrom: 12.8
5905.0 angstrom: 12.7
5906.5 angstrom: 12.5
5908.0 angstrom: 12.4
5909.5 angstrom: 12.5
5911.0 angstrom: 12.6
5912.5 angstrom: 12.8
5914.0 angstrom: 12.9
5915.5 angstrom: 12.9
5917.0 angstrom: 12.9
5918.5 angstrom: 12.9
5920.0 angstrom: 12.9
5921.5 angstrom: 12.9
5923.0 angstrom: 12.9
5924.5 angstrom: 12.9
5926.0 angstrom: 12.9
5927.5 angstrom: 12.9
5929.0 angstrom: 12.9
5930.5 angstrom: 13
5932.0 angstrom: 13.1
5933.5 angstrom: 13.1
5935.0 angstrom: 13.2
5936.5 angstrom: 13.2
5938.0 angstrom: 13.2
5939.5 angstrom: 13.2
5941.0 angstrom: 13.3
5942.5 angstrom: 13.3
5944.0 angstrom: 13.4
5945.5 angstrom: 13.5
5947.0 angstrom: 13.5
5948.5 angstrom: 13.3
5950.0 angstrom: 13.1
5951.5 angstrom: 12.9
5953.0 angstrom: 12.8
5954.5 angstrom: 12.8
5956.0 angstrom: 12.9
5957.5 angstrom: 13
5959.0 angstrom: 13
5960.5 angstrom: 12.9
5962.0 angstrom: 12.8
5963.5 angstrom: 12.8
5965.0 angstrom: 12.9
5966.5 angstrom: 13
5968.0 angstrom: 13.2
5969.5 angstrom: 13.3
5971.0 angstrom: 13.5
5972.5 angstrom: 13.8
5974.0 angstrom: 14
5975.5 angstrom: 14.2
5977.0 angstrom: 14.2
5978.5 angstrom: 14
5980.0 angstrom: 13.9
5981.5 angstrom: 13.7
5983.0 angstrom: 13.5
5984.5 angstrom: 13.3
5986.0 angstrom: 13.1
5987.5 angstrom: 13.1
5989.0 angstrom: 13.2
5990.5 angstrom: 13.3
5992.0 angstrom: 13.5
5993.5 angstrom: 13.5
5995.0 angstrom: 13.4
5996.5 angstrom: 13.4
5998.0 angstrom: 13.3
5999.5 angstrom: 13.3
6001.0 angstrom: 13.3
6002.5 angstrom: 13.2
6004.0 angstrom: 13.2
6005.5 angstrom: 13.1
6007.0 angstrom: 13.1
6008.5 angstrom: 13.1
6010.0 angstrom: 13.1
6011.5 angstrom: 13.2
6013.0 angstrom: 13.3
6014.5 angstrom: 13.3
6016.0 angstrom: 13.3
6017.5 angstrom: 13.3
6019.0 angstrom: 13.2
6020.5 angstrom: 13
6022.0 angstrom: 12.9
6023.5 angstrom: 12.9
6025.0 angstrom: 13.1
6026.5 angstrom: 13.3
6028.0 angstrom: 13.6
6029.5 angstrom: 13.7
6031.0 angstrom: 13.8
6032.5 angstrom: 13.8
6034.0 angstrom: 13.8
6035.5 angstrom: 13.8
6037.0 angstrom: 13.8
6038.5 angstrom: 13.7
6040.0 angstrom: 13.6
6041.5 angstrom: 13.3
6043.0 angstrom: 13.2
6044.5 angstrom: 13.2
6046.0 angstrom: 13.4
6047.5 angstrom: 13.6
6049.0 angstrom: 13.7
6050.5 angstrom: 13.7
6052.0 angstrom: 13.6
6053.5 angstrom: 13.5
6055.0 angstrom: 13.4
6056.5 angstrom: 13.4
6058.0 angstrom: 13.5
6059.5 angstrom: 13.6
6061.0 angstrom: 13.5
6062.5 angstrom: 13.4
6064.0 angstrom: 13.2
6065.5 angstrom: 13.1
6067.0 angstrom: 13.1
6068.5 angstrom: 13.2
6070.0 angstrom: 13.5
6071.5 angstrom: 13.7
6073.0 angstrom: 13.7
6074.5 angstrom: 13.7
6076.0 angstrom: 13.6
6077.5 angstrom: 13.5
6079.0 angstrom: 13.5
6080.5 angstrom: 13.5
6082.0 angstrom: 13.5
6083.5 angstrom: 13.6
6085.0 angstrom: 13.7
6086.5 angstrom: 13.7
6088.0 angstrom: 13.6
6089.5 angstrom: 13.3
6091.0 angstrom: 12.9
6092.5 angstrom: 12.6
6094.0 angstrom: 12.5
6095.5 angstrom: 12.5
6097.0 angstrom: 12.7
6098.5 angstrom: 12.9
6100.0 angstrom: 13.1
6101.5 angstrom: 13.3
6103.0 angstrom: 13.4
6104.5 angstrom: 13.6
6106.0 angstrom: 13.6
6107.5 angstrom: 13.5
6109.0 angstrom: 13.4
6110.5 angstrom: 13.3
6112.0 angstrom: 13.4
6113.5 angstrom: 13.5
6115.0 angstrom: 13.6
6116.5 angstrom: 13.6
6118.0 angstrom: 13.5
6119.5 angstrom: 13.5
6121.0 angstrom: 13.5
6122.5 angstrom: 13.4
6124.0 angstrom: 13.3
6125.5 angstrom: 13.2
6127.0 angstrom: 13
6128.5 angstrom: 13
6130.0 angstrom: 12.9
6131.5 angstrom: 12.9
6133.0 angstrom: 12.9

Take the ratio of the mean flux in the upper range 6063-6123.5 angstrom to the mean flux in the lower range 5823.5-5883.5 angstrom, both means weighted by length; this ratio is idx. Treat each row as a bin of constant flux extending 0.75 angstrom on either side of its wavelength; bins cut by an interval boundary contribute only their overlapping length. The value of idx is 1.0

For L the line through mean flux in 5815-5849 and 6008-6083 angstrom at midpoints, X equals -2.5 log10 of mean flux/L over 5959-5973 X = 0.01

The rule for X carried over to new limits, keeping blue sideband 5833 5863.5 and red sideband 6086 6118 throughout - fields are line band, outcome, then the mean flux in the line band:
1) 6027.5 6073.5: -0.03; 13.5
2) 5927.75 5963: -0.01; 13.1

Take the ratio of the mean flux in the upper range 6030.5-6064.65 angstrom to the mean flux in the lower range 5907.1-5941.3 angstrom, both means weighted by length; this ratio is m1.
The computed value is 1.05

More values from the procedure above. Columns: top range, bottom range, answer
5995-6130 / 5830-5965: 1.04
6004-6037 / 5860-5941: 1.04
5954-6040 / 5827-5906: 1.05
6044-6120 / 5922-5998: 1.01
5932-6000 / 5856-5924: 1.05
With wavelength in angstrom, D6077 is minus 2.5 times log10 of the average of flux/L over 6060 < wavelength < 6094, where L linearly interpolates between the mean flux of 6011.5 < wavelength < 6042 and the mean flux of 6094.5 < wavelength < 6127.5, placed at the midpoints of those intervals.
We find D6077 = 0.00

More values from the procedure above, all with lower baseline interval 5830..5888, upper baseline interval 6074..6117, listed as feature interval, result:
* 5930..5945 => -0.012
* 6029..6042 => -0.039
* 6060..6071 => -0.002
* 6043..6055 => -0.020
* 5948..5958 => 0.010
